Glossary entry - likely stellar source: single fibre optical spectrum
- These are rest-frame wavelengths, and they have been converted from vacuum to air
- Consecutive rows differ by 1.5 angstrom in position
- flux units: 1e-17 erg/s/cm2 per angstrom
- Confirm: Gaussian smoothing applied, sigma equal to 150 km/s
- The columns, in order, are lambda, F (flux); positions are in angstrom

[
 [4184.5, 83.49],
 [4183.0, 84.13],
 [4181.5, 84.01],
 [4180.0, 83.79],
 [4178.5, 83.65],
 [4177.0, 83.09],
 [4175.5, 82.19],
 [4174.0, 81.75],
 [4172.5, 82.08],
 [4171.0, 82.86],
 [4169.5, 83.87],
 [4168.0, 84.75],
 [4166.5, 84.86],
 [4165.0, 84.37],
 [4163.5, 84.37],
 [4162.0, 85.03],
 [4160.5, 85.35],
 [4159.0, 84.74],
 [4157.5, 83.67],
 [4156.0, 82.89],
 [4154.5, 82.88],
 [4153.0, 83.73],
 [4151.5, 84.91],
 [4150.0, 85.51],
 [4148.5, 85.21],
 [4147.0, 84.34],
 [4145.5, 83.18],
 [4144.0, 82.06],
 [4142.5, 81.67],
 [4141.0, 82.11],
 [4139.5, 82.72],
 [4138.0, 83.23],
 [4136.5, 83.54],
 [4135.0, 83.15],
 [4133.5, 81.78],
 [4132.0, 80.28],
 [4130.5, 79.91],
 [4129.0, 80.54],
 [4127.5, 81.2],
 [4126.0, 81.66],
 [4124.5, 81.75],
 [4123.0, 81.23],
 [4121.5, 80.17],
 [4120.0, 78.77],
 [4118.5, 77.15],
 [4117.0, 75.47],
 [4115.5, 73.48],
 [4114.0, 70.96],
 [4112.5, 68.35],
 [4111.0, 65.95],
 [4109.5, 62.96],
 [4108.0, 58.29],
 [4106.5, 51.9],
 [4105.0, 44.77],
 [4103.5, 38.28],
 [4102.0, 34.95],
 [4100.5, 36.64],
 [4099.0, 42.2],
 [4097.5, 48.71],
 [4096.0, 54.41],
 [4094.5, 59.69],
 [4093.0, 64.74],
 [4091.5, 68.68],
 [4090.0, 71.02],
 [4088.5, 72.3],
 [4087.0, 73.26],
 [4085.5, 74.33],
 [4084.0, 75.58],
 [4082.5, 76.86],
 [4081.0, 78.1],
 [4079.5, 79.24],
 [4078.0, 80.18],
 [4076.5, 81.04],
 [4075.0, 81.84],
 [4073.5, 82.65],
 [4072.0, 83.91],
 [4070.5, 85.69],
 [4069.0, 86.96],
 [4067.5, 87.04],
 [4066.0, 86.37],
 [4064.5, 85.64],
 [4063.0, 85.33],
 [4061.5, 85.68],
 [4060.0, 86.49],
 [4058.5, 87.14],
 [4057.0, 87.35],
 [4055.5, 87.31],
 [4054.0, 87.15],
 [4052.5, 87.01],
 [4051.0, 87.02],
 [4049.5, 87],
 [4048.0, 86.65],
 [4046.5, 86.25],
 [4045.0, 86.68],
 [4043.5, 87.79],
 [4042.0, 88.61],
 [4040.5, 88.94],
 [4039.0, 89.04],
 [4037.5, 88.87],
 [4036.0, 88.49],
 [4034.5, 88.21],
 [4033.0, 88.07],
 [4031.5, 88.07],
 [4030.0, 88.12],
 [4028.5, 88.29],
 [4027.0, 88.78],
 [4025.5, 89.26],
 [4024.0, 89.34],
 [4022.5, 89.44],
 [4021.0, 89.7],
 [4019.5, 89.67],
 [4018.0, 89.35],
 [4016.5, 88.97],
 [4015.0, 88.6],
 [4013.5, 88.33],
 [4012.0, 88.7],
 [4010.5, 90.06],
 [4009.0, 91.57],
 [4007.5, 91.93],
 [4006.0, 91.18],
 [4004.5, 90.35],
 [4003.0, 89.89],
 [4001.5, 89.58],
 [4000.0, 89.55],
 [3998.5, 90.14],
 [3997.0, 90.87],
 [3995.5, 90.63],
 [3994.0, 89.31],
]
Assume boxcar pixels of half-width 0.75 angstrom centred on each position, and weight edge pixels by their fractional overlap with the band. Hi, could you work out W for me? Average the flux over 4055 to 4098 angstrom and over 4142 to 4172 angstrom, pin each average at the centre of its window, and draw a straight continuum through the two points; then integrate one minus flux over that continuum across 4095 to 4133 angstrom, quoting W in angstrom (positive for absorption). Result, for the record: 7.36 angstrom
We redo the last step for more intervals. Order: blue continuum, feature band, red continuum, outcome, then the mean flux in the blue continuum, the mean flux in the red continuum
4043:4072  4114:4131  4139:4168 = 1.2 angstrom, 86.6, 83.9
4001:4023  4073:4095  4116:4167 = 2.8 angstrom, 89.8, 82.4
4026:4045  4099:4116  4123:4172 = 6.1 angstrom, 88.4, 83.2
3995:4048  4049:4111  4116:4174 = 9.9 angstrom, 89.1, 82.5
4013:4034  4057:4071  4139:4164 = 0.1 angstrom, 88.9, 83.8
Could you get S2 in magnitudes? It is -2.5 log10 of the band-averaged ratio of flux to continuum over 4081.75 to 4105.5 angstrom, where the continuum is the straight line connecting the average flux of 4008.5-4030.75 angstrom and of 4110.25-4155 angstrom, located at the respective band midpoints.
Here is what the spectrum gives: 0.38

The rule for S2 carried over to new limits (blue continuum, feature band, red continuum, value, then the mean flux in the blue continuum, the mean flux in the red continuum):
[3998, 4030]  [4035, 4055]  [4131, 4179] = 0.01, 89.6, 83.4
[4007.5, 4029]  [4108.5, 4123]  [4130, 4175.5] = 0.17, 89.4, 83.4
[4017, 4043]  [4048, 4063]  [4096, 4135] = -0.06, 88.8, 66.4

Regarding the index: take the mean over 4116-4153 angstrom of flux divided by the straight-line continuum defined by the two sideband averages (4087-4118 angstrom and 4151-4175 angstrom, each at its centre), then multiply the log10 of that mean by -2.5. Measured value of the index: -0.140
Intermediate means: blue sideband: 58.7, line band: 81.7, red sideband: 83.9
